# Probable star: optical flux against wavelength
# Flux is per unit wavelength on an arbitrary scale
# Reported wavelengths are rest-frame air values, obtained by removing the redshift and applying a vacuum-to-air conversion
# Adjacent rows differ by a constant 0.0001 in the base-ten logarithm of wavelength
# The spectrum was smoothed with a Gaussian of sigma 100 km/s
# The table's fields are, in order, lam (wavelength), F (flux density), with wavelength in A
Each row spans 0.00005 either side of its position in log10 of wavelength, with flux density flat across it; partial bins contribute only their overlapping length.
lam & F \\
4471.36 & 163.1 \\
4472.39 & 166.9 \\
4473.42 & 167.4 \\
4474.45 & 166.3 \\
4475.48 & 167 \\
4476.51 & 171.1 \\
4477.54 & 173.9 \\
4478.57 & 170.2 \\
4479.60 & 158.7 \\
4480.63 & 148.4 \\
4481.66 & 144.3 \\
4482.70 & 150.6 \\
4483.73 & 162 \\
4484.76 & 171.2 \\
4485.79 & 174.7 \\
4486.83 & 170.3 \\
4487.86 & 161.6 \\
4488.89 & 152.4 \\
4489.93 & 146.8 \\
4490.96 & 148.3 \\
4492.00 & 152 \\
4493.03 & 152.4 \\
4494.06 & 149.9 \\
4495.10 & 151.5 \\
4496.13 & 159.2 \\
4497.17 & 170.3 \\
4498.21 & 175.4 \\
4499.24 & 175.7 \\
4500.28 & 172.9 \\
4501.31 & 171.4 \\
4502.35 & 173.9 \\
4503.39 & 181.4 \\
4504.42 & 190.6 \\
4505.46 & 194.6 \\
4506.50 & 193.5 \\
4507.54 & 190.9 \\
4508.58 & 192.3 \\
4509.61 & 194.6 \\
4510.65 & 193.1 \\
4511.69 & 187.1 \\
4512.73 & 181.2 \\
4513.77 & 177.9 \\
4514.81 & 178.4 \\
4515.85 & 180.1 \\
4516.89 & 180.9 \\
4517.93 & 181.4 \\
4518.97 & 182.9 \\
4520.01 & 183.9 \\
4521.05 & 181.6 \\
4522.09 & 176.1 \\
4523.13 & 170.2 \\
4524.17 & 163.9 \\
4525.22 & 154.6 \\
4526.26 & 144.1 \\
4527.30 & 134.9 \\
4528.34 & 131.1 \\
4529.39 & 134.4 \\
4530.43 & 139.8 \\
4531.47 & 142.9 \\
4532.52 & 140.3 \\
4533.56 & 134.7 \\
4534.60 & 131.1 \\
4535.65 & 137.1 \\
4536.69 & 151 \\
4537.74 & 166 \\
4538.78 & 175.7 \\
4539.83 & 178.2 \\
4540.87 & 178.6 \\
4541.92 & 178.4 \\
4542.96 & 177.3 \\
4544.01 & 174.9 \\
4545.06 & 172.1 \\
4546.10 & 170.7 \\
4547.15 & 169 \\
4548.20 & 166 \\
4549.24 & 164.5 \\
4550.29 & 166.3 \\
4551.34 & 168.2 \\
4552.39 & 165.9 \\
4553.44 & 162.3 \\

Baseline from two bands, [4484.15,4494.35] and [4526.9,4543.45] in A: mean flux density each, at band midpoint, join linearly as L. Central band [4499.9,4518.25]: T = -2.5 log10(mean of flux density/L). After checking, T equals -0.18 mag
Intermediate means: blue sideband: 158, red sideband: 152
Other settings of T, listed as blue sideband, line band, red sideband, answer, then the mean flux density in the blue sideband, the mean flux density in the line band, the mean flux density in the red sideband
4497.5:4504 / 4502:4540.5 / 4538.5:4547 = 0.04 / 175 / 168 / 175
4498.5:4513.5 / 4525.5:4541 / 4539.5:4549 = 0.20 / 185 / 147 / 174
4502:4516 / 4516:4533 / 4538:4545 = 0.14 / 187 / 159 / 176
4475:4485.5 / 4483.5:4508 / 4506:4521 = 0.03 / 162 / 168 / 185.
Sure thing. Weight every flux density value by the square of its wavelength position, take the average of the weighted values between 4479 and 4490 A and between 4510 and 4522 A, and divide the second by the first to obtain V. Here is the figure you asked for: 1.17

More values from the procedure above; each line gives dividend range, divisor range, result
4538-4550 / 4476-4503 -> 1.09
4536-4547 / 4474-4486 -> 1.08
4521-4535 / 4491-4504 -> 0.91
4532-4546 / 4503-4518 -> 0.88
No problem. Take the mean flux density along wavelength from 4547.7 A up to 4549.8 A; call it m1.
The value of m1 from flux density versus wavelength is 166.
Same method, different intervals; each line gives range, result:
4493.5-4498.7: 161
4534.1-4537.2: 140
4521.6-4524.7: 170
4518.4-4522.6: 181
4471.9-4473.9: 167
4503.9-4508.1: 192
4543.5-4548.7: 170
